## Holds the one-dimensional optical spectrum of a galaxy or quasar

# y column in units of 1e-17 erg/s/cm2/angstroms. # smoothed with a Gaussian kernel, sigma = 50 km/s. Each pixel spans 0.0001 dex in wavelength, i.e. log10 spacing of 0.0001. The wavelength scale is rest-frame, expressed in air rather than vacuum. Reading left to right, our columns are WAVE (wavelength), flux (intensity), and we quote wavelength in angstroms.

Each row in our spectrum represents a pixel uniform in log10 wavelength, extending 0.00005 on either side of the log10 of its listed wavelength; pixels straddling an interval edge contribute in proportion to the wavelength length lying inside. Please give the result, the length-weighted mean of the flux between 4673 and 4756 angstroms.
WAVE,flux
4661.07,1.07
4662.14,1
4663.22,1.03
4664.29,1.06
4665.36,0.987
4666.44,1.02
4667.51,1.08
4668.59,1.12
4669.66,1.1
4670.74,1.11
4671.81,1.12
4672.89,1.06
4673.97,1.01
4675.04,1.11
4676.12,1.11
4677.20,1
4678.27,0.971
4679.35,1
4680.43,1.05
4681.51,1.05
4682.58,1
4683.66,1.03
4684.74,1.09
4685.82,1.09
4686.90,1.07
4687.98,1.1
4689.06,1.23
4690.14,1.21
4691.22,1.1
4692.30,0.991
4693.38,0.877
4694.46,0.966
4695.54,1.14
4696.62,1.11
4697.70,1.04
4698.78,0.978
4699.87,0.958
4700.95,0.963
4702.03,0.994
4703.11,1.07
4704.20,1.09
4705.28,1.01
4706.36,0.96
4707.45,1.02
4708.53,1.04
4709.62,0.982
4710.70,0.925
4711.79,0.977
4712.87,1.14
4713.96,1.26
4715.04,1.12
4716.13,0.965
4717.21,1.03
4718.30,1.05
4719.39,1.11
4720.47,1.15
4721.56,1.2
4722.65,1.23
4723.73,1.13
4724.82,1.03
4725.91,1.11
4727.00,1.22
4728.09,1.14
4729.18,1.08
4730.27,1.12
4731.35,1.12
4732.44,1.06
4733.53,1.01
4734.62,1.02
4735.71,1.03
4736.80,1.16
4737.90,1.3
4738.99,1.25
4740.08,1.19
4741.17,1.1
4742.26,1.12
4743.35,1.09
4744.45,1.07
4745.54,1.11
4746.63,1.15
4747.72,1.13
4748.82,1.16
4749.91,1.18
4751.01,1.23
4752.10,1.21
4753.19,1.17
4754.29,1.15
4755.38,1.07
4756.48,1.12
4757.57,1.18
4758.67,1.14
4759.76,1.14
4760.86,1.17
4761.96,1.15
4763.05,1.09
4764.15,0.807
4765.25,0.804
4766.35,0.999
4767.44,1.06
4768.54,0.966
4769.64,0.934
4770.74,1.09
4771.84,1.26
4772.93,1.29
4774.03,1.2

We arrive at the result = 1.09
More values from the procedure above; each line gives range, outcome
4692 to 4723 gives 1.05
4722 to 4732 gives 1.13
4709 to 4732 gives 1.1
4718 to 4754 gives 1.13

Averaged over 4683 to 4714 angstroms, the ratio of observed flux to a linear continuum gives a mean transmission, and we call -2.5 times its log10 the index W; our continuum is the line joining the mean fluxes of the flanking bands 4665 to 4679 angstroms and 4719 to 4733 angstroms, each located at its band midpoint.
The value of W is 0.05 mag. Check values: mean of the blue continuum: 1.06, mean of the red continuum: 1.13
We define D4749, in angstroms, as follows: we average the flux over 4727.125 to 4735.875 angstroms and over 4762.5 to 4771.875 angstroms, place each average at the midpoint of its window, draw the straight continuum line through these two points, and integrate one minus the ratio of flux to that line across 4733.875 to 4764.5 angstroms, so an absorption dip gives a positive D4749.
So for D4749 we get -2.9 angstroms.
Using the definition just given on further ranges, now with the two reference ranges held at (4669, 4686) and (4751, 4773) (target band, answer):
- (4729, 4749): -0.7 angstroms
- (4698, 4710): 0.7 angstroms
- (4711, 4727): -0.5 angstroms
